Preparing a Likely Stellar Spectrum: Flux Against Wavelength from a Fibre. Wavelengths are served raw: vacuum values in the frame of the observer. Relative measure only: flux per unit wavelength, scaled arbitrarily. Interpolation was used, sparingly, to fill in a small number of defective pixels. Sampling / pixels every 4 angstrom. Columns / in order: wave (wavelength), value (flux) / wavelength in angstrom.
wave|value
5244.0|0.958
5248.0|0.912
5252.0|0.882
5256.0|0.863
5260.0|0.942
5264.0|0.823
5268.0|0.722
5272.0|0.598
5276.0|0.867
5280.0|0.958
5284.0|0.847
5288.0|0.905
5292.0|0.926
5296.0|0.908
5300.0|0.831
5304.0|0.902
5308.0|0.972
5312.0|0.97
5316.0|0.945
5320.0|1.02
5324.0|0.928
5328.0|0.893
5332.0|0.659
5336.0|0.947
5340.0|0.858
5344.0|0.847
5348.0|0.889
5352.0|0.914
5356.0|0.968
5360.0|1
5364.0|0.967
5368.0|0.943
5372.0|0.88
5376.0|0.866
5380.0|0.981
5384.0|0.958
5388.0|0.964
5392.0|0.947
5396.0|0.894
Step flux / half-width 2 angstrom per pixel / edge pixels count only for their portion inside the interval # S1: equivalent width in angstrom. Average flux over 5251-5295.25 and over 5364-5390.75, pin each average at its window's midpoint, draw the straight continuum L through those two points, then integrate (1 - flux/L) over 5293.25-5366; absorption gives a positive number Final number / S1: -1.4 angstrom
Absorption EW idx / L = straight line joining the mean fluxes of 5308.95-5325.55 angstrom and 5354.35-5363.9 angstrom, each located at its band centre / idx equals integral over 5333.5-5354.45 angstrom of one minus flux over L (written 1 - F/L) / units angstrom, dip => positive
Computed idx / 1.9 angstrom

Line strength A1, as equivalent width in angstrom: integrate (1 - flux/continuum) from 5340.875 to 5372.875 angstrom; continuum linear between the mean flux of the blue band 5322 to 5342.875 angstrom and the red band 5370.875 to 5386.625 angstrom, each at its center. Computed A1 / -1.16 angstrom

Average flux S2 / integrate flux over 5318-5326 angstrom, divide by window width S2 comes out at 0.974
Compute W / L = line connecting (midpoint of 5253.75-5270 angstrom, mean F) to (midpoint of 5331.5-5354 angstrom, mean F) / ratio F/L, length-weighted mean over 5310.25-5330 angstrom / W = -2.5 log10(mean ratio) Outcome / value -0.11 mag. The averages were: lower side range 0.838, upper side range 0.865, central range 0.951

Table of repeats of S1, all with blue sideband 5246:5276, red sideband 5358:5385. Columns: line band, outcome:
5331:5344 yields 1.0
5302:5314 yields -1.0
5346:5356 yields 0.1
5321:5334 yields 0.8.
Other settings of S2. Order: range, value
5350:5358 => 0.941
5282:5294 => 0.893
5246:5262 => 0.9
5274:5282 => 0.912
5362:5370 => 0.955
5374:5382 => 0.923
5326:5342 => 0.839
